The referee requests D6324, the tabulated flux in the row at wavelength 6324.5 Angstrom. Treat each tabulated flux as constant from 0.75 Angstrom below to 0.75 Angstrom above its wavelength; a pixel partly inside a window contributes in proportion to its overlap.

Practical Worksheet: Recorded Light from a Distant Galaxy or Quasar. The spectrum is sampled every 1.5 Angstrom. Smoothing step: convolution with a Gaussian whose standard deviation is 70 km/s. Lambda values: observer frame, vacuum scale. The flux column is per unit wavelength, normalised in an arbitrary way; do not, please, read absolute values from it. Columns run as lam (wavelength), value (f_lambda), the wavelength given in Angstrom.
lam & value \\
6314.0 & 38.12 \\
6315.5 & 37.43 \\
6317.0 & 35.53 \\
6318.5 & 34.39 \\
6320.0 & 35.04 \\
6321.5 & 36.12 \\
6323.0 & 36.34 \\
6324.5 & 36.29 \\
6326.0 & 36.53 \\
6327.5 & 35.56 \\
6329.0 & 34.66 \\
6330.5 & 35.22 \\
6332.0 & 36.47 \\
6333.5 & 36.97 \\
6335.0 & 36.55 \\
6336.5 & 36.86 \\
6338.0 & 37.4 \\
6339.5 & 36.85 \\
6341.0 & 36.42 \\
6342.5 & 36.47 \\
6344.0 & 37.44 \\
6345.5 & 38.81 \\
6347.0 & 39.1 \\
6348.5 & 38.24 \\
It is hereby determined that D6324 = 36.29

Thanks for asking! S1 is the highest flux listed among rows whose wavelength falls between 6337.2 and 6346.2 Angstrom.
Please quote 38.81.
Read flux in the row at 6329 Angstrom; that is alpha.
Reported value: 34.66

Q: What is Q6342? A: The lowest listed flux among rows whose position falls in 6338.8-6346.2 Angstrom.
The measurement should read 36.42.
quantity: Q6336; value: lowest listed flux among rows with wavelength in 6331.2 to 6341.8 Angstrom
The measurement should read 36.42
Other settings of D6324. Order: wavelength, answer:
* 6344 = 37.44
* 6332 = 36.47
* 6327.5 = 35.56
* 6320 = 35.04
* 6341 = 36.42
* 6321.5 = 36.12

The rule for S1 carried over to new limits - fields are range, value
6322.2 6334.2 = 36.97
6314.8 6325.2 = 37.43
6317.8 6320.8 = 35.04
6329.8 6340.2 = 37.4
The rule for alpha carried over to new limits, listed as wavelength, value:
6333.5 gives 36.97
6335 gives 36.55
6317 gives 35.53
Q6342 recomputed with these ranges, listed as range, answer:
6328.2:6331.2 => 34.66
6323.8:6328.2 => 35.56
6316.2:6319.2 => 34.39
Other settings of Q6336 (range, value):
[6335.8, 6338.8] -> 36.86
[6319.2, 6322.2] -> 35.04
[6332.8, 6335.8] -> 36.55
